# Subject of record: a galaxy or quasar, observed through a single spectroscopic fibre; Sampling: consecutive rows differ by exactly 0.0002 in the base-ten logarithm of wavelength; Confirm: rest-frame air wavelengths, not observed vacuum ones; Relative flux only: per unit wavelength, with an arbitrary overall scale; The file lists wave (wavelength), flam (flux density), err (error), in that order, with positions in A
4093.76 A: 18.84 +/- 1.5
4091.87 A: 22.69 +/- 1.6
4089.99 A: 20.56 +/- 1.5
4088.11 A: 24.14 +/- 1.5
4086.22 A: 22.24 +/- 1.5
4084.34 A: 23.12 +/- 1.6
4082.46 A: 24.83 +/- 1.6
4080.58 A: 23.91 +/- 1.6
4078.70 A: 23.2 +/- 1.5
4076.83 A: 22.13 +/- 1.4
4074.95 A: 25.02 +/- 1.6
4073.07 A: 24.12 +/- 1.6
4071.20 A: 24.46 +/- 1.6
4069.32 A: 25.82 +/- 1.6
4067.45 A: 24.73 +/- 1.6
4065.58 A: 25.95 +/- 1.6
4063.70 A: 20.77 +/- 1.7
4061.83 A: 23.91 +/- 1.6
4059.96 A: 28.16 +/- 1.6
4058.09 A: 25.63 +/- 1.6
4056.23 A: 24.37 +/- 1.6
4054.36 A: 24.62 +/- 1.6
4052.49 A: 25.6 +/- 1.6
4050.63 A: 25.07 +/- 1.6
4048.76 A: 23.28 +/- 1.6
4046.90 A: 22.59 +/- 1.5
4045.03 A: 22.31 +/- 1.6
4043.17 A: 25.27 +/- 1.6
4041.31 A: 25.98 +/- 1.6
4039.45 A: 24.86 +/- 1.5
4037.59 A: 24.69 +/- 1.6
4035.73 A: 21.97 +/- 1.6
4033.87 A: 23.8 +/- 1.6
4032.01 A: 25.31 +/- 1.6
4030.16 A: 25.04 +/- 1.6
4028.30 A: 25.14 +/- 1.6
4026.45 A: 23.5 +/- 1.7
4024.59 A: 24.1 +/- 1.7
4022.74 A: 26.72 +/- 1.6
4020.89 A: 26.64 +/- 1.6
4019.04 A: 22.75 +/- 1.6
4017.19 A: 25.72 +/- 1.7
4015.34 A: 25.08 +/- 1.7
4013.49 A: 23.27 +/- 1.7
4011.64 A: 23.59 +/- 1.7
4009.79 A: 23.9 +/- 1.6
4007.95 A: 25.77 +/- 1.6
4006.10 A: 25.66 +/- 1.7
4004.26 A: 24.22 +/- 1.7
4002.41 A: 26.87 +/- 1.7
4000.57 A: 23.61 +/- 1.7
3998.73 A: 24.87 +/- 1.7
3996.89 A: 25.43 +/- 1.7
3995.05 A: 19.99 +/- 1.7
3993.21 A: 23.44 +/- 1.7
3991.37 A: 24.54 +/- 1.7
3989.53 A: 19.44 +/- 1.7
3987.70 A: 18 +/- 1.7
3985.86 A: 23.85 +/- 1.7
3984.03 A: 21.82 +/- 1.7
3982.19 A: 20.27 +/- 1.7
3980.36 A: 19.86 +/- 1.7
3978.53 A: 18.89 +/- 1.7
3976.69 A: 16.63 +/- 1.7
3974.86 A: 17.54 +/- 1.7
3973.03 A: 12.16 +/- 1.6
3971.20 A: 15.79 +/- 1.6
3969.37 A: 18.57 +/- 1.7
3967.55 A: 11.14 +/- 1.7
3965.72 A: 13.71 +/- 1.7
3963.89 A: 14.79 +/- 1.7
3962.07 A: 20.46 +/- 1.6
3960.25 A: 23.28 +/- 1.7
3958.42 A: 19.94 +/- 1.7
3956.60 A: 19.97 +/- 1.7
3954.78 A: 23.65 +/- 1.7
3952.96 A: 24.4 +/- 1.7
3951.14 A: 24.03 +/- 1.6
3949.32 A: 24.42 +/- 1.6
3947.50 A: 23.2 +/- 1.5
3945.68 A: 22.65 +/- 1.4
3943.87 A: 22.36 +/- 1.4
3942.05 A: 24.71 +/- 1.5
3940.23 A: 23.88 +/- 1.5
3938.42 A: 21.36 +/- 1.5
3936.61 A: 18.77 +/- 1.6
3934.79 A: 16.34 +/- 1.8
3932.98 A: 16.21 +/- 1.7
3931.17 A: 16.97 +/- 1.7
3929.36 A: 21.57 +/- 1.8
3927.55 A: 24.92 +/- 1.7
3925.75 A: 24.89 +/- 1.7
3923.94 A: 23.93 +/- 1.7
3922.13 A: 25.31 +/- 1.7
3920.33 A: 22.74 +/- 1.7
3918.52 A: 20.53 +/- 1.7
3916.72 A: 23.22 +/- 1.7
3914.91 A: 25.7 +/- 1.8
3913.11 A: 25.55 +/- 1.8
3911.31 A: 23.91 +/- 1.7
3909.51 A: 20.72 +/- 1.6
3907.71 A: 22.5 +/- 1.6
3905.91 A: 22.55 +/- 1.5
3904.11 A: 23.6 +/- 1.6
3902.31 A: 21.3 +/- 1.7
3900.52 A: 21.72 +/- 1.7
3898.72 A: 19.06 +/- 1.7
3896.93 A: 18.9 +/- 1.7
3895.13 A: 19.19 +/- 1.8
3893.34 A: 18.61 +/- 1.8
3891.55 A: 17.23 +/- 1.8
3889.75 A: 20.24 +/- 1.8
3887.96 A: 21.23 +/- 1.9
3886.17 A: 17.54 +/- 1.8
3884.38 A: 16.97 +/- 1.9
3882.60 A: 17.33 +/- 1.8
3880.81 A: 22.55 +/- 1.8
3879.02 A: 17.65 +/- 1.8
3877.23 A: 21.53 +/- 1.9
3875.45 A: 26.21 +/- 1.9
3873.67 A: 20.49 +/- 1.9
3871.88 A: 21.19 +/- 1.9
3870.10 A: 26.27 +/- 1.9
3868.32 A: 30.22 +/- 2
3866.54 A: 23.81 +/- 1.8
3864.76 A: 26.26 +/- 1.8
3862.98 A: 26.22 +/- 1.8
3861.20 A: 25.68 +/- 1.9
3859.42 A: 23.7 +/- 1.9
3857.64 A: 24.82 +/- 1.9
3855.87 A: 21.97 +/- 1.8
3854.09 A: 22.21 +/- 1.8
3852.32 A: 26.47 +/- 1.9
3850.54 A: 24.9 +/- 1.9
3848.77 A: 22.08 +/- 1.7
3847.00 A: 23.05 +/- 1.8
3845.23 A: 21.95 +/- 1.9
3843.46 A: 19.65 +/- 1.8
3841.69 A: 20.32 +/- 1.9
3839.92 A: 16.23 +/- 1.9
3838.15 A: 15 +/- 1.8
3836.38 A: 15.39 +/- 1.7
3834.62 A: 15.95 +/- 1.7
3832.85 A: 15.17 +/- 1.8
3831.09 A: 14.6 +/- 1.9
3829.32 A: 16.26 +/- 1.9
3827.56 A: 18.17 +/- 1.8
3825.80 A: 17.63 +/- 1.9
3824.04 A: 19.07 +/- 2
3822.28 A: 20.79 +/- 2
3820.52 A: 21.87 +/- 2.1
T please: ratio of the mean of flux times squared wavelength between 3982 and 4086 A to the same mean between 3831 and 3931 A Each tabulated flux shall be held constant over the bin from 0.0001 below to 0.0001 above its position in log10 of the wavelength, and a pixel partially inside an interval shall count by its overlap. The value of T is 1.20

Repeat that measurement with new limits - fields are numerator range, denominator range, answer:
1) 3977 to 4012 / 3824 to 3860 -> 1.24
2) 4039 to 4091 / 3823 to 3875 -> 1.27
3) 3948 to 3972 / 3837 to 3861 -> 0.95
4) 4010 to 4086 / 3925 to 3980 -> 1.29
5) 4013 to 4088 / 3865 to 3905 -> 1.26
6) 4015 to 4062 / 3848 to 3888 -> 1.17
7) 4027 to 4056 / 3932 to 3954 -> 1.17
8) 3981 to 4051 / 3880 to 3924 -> 1.19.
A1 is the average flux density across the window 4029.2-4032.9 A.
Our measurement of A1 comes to 25.2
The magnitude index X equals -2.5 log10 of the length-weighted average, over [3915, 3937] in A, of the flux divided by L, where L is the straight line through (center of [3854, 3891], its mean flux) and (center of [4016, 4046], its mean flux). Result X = 0.08 mag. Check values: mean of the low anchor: 22.5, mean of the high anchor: 24.6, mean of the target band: 21.5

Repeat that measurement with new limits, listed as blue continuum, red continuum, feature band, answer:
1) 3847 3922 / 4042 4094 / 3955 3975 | 0.31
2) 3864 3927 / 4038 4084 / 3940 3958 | -0.02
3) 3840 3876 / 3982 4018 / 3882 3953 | 0.10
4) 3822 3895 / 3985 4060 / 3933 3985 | 0.16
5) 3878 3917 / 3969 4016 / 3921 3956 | -0.06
